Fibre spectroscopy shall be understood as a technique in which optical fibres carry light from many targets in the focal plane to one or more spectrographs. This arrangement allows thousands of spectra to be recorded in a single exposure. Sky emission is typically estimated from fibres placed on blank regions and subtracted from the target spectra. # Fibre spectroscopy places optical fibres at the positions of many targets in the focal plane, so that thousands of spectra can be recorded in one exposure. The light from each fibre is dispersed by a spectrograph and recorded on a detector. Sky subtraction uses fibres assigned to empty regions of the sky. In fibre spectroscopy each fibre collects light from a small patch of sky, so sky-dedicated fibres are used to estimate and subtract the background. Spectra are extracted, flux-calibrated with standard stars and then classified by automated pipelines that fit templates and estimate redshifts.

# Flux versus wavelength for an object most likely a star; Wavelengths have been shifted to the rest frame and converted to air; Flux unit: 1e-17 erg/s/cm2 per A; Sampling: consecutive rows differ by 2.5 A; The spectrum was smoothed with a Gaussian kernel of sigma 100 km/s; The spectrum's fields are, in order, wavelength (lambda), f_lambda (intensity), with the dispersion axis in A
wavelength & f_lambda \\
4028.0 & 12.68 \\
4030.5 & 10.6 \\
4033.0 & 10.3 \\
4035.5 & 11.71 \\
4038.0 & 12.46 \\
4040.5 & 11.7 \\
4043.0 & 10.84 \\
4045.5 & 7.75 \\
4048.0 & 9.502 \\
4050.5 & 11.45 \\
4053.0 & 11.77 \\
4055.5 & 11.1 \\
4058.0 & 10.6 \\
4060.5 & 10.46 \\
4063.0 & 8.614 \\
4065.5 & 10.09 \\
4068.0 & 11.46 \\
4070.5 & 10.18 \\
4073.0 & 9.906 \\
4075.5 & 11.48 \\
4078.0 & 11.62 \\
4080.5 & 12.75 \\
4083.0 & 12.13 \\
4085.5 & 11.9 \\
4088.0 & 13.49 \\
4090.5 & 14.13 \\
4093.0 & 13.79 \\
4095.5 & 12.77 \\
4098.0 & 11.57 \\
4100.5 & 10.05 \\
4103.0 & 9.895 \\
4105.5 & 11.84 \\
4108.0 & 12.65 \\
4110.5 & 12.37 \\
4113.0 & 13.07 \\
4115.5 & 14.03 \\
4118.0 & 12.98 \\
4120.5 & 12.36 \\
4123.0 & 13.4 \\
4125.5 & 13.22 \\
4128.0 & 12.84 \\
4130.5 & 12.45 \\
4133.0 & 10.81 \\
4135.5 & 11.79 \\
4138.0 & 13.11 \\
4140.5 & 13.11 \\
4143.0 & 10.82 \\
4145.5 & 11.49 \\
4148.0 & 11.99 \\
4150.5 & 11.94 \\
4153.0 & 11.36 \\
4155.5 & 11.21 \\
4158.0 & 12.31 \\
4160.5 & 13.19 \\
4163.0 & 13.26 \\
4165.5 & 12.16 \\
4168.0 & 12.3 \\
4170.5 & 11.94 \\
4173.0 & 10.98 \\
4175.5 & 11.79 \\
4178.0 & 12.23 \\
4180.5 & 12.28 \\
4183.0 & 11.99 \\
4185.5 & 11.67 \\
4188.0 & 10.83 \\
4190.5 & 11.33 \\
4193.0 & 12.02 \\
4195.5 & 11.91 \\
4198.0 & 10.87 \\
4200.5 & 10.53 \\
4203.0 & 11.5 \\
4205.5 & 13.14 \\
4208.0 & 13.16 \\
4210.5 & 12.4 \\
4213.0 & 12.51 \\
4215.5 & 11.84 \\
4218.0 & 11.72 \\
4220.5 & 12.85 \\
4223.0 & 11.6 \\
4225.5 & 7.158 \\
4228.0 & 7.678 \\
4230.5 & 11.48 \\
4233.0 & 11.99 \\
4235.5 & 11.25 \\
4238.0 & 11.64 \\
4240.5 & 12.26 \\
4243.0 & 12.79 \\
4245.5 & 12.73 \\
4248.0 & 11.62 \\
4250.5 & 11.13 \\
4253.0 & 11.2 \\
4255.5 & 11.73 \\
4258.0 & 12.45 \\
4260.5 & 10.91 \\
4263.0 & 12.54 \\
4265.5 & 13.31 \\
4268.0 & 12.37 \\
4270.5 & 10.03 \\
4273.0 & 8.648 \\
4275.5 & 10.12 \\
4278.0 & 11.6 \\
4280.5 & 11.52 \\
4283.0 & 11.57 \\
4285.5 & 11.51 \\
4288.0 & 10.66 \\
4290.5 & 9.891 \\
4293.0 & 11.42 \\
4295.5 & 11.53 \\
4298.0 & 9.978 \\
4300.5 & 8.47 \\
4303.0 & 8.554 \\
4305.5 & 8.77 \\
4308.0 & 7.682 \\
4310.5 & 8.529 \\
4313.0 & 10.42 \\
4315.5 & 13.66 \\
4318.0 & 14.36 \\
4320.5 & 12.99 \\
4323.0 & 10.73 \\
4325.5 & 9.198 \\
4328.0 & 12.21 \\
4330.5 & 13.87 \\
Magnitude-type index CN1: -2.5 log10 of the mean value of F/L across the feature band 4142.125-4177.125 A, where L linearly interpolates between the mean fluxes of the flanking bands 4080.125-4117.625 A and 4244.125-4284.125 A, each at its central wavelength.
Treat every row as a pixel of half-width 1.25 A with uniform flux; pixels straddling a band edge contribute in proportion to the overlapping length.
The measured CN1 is 0.01 mag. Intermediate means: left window 12.4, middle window 11.9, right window 11.5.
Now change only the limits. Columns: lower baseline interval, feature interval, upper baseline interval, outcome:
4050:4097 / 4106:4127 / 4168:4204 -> -0.12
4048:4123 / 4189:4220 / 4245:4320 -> -0.06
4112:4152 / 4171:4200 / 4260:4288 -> 0.04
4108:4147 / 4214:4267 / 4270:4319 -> -0.04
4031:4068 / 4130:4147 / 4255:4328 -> -0.12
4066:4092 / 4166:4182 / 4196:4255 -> -0.03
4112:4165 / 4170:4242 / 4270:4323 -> 0.01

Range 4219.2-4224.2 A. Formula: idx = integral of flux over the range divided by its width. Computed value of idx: 12.2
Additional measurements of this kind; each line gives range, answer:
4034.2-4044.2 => 11.7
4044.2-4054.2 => 10.1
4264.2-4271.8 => 11.9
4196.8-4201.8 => 10.7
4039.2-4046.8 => 10.1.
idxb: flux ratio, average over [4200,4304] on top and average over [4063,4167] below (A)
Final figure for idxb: 0.9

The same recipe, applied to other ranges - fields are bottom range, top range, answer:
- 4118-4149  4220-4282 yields 0.92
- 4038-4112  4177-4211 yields 1.04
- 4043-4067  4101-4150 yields 1.20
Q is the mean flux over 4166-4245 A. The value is 11.6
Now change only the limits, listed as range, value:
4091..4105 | 11.8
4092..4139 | 12.4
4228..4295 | 11.4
